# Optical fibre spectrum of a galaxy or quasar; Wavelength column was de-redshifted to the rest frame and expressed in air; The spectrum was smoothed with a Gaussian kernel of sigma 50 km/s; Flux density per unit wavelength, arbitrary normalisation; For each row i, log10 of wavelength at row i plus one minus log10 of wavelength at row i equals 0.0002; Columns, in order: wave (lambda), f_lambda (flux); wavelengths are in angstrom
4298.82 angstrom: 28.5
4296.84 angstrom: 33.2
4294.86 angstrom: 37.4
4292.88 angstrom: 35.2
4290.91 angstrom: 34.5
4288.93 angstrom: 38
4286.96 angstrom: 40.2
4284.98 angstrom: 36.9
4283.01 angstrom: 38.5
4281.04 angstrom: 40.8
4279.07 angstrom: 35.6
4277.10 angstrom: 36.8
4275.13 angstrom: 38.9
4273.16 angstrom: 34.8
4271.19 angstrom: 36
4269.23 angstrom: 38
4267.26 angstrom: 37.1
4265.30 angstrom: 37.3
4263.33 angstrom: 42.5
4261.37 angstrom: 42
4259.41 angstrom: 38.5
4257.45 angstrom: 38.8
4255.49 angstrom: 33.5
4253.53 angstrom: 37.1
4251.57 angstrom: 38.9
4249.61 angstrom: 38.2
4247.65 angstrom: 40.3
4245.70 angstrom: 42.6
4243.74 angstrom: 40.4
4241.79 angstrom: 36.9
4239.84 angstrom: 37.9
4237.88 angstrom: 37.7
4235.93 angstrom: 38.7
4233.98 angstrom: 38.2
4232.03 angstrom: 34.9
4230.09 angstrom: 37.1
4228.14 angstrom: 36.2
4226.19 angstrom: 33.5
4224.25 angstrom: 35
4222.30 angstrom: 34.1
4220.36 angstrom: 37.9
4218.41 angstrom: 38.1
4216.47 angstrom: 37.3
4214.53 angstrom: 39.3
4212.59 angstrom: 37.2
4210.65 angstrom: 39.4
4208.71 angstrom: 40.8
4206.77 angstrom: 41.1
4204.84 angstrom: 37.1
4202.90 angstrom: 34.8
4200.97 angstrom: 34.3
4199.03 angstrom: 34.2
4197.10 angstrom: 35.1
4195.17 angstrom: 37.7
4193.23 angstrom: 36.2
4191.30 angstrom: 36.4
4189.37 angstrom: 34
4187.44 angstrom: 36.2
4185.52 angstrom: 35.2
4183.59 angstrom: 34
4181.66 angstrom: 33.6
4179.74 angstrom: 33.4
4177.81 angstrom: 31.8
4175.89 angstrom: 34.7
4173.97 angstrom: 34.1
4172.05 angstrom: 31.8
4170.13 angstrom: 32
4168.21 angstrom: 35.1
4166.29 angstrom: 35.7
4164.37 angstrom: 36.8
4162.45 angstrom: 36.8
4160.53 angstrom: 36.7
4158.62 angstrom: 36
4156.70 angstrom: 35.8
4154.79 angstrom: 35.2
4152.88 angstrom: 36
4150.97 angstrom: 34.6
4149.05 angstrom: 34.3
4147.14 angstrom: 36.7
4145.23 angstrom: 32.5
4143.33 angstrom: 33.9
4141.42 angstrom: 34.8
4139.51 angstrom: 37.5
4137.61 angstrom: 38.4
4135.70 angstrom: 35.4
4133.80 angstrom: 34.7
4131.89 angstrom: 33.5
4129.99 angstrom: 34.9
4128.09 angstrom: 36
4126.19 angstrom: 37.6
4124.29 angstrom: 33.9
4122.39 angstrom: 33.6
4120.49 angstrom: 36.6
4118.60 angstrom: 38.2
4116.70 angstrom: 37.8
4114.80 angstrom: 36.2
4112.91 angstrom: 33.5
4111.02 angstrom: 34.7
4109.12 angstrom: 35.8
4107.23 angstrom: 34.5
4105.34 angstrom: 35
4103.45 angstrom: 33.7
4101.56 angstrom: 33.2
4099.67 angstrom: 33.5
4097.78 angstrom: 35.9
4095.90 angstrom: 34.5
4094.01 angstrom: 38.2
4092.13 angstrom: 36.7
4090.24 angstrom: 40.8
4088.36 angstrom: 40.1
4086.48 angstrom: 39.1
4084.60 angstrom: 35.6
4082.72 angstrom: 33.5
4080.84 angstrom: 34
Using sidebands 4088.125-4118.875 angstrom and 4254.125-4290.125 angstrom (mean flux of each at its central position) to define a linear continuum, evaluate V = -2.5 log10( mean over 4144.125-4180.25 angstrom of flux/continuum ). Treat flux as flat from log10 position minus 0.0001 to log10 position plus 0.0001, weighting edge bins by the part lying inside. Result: 0.056 mag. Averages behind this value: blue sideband 35.9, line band 34.8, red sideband 38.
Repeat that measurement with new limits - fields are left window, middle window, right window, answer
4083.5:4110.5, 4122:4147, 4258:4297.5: 0.04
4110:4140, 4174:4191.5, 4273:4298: 0.06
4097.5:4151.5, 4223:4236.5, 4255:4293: 0.03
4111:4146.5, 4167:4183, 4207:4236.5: 0.09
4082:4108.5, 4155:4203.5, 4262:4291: 0.06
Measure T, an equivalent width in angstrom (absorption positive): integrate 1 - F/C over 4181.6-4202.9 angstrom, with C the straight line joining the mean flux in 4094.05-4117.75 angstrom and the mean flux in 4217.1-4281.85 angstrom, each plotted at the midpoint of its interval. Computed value 0.8 angstrom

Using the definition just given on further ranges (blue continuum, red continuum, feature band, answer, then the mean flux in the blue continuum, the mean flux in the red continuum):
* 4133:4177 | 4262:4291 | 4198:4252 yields -1.2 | 35.2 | 37.9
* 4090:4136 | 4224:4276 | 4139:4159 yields 0.5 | 35.5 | 37.9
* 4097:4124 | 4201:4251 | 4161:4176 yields 0.7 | 35.1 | 37.7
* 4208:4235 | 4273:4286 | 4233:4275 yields -1.1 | 37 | 37.6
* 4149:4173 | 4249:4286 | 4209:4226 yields -0.3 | 35.2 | 37.9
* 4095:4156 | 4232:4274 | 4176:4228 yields 1.4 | 35.2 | 38.3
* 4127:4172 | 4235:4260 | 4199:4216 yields -0.3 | 35.3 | 38.4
